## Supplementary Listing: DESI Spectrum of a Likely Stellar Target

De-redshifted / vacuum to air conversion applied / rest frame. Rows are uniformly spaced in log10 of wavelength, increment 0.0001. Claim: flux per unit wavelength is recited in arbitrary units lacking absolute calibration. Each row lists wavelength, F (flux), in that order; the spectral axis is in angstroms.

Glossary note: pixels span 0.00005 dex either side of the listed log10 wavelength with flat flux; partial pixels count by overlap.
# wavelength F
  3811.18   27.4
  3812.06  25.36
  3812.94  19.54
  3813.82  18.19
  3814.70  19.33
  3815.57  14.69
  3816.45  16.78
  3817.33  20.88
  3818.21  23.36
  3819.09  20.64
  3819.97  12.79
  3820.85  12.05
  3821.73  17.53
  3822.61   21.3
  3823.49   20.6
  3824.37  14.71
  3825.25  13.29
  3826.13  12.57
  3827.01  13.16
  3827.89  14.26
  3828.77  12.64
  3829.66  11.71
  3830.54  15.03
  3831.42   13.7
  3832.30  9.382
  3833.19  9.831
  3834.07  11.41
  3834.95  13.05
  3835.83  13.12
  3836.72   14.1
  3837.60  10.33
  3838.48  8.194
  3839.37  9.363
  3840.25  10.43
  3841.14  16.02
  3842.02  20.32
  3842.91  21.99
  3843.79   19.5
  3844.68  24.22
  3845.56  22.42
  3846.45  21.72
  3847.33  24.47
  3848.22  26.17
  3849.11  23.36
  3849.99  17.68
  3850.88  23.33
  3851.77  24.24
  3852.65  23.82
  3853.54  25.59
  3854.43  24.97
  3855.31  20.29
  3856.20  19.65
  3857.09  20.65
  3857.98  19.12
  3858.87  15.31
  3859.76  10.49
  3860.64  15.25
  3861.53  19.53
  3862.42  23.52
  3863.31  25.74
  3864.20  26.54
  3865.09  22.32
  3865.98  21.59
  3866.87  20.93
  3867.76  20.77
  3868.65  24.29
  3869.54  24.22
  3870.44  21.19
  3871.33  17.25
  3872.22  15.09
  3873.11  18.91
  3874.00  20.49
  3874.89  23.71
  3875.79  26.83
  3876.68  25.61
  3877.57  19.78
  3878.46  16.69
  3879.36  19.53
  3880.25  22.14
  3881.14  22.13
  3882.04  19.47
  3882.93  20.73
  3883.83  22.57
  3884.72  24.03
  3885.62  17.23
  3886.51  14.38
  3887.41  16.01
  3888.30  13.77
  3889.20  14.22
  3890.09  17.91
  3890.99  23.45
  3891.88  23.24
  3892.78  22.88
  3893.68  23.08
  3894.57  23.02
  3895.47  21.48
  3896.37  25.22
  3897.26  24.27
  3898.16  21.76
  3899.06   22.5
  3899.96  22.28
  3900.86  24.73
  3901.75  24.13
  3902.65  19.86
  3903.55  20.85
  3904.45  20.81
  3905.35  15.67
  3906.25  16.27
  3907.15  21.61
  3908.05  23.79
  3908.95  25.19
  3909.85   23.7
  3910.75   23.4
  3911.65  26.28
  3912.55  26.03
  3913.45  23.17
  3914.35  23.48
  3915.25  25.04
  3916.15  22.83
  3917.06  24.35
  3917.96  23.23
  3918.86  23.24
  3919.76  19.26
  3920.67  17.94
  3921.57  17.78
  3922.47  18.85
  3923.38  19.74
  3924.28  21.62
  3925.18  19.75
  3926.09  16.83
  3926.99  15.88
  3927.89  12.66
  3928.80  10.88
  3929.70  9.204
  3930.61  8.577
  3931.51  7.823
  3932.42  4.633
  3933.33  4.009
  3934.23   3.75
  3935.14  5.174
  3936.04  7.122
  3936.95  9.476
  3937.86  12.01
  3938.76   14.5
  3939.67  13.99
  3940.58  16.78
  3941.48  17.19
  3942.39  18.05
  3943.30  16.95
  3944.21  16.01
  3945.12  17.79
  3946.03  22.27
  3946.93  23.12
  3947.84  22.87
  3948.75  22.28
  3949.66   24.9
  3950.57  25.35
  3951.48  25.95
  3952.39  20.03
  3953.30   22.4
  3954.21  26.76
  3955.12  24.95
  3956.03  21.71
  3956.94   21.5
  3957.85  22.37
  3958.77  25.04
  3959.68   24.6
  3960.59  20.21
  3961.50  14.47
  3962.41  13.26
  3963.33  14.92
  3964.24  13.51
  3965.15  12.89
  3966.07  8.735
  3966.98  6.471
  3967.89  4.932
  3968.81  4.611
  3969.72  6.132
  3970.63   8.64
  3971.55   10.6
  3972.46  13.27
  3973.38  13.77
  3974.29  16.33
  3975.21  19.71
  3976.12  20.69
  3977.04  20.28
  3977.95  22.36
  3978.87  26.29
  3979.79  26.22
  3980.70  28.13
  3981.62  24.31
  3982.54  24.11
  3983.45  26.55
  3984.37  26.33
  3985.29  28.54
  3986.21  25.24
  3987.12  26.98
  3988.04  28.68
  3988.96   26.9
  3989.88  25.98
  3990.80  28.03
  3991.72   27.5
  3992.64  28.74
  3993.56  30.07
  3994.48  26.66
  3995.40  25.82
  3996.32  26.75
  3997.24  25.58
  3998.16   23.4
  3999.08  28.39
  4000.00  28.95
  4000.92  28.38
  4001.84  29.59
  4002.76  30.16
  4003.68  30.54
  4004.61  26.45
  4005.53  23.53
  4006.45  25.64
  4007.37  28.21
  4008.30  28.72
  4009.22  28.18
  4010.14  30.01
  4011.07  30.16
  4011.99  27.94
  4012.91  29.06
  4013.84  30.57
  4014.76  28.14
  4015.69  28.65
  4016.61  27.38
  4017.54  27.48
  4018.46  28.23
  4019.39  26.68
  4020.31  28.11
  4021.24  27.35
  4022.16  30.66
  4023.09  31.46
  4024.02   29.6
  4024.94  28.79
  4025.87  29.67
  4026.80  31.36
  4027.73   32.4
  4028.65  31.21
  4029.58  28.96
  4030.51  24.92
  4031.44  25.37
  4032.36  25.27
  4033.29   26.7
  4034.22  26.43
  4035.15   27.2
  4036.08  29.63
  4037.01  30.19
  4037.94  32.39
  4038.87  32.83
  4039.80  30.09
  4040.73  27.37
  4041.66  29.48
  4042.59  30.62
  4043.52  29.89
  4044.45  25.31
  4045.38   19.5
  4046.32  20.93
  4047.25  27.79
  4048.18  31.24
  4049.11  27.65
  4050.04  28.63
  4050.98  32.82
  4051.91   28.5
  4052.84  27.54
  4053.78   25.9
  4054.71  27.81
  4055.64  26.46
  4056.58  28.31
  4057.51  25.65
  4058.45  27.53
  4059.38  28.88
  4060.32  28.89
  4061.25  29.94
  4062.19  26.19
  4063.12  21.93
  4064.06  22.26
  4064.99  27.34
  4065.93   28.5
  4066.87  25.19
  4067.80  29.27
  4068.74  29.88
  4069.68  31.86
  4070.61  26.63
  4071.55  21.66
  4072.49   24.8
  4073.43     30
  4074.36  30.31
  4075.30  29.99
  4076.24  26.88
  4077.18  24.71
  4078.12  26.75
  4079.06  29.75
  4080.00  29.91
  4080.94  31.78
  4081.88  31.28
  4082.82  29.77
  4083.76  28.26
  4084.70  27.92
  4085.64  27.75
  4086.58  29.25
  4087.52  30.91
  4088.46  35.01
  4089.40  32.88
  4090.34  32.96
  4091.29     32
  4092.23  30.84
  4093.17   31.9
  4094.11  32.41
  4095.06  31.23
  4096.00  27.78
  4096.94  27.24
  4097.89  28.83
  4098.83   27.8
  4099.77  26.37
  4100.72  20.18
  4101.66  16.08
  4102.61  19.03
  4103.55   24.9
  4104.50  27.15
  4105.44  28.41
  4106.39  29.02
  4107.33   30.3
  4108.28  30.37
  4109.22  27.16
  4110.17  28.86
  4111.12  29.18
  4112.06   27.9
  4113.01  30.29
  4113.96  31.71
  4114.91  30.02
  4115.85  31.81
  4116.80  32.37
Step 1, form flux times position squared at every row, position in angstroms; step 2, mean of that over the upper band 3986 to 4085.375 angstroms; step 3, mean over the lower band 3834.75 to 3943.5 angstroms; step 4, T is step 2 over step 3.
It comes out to 1.6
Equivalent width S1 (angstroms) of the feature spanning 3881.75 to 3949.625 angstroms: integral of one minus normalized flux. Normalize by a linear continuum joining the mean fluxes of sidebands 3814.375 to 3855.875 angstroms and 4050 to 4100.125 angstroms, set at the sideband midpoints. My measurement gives 7.4 angstroms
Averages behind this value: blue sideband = 17.3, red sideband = 28.6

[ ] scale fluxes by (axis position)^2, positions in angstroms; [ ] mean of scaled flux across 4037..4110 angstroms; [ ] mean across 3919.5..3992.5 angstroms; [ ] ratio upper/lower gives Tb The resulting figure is 1.65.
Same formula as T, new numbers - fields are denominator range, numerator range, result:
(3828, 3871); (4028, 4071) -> 1.65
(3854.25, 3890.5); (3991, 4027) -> 1.51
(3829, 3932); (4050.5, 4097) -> 1.61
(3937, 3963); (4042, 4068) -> 1.43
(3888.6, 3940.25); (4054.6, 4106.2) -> 1.65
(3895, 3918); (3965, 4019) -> 1.10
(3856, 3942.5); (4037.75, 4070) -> 1.57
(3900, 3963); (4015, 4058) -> 1.59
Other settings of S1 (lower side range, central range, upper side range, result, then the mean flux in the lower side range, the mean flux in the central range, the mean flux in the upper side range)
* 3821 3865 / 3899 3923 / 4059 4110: -1.70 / 17.7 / 22.1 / 28.1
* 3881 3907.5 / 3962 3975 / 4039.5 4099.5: 7.16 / 20.6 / 10.7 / 28.4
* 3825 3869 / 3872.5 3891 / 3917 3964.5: -2.17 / 18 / 19.9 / 17.3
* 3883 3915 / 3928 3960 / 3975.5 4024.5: 9.87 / 21.5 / 16.8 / 27.3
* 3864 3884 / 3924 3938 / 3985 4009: 7.94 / 21.3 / 10.4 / 27.4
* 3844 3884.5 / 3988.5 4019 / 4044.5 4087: -2.56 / 21.4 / 27.9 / 27.6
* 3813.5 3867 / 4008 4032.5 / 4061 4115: -3.30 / 17.8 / 28.8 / 28.2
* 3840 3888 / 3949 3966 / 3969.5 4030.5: 2.70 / 20.8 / 20.6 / 26.1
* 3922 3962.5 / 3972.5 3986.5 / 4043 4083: -1.81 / 17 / 22.9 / 27.6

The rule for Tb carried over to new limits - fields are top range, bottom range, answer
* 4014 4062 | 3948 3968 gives 1.53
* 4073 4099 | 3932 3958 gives 1.85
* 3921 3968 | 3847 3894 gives 0.81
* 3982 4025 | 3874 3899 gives 1.41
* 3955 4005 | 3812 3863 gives 1.34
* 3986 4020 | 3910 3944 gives 1.77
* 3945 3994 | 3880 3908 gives 1.04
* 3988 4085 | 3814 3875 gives 1.70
